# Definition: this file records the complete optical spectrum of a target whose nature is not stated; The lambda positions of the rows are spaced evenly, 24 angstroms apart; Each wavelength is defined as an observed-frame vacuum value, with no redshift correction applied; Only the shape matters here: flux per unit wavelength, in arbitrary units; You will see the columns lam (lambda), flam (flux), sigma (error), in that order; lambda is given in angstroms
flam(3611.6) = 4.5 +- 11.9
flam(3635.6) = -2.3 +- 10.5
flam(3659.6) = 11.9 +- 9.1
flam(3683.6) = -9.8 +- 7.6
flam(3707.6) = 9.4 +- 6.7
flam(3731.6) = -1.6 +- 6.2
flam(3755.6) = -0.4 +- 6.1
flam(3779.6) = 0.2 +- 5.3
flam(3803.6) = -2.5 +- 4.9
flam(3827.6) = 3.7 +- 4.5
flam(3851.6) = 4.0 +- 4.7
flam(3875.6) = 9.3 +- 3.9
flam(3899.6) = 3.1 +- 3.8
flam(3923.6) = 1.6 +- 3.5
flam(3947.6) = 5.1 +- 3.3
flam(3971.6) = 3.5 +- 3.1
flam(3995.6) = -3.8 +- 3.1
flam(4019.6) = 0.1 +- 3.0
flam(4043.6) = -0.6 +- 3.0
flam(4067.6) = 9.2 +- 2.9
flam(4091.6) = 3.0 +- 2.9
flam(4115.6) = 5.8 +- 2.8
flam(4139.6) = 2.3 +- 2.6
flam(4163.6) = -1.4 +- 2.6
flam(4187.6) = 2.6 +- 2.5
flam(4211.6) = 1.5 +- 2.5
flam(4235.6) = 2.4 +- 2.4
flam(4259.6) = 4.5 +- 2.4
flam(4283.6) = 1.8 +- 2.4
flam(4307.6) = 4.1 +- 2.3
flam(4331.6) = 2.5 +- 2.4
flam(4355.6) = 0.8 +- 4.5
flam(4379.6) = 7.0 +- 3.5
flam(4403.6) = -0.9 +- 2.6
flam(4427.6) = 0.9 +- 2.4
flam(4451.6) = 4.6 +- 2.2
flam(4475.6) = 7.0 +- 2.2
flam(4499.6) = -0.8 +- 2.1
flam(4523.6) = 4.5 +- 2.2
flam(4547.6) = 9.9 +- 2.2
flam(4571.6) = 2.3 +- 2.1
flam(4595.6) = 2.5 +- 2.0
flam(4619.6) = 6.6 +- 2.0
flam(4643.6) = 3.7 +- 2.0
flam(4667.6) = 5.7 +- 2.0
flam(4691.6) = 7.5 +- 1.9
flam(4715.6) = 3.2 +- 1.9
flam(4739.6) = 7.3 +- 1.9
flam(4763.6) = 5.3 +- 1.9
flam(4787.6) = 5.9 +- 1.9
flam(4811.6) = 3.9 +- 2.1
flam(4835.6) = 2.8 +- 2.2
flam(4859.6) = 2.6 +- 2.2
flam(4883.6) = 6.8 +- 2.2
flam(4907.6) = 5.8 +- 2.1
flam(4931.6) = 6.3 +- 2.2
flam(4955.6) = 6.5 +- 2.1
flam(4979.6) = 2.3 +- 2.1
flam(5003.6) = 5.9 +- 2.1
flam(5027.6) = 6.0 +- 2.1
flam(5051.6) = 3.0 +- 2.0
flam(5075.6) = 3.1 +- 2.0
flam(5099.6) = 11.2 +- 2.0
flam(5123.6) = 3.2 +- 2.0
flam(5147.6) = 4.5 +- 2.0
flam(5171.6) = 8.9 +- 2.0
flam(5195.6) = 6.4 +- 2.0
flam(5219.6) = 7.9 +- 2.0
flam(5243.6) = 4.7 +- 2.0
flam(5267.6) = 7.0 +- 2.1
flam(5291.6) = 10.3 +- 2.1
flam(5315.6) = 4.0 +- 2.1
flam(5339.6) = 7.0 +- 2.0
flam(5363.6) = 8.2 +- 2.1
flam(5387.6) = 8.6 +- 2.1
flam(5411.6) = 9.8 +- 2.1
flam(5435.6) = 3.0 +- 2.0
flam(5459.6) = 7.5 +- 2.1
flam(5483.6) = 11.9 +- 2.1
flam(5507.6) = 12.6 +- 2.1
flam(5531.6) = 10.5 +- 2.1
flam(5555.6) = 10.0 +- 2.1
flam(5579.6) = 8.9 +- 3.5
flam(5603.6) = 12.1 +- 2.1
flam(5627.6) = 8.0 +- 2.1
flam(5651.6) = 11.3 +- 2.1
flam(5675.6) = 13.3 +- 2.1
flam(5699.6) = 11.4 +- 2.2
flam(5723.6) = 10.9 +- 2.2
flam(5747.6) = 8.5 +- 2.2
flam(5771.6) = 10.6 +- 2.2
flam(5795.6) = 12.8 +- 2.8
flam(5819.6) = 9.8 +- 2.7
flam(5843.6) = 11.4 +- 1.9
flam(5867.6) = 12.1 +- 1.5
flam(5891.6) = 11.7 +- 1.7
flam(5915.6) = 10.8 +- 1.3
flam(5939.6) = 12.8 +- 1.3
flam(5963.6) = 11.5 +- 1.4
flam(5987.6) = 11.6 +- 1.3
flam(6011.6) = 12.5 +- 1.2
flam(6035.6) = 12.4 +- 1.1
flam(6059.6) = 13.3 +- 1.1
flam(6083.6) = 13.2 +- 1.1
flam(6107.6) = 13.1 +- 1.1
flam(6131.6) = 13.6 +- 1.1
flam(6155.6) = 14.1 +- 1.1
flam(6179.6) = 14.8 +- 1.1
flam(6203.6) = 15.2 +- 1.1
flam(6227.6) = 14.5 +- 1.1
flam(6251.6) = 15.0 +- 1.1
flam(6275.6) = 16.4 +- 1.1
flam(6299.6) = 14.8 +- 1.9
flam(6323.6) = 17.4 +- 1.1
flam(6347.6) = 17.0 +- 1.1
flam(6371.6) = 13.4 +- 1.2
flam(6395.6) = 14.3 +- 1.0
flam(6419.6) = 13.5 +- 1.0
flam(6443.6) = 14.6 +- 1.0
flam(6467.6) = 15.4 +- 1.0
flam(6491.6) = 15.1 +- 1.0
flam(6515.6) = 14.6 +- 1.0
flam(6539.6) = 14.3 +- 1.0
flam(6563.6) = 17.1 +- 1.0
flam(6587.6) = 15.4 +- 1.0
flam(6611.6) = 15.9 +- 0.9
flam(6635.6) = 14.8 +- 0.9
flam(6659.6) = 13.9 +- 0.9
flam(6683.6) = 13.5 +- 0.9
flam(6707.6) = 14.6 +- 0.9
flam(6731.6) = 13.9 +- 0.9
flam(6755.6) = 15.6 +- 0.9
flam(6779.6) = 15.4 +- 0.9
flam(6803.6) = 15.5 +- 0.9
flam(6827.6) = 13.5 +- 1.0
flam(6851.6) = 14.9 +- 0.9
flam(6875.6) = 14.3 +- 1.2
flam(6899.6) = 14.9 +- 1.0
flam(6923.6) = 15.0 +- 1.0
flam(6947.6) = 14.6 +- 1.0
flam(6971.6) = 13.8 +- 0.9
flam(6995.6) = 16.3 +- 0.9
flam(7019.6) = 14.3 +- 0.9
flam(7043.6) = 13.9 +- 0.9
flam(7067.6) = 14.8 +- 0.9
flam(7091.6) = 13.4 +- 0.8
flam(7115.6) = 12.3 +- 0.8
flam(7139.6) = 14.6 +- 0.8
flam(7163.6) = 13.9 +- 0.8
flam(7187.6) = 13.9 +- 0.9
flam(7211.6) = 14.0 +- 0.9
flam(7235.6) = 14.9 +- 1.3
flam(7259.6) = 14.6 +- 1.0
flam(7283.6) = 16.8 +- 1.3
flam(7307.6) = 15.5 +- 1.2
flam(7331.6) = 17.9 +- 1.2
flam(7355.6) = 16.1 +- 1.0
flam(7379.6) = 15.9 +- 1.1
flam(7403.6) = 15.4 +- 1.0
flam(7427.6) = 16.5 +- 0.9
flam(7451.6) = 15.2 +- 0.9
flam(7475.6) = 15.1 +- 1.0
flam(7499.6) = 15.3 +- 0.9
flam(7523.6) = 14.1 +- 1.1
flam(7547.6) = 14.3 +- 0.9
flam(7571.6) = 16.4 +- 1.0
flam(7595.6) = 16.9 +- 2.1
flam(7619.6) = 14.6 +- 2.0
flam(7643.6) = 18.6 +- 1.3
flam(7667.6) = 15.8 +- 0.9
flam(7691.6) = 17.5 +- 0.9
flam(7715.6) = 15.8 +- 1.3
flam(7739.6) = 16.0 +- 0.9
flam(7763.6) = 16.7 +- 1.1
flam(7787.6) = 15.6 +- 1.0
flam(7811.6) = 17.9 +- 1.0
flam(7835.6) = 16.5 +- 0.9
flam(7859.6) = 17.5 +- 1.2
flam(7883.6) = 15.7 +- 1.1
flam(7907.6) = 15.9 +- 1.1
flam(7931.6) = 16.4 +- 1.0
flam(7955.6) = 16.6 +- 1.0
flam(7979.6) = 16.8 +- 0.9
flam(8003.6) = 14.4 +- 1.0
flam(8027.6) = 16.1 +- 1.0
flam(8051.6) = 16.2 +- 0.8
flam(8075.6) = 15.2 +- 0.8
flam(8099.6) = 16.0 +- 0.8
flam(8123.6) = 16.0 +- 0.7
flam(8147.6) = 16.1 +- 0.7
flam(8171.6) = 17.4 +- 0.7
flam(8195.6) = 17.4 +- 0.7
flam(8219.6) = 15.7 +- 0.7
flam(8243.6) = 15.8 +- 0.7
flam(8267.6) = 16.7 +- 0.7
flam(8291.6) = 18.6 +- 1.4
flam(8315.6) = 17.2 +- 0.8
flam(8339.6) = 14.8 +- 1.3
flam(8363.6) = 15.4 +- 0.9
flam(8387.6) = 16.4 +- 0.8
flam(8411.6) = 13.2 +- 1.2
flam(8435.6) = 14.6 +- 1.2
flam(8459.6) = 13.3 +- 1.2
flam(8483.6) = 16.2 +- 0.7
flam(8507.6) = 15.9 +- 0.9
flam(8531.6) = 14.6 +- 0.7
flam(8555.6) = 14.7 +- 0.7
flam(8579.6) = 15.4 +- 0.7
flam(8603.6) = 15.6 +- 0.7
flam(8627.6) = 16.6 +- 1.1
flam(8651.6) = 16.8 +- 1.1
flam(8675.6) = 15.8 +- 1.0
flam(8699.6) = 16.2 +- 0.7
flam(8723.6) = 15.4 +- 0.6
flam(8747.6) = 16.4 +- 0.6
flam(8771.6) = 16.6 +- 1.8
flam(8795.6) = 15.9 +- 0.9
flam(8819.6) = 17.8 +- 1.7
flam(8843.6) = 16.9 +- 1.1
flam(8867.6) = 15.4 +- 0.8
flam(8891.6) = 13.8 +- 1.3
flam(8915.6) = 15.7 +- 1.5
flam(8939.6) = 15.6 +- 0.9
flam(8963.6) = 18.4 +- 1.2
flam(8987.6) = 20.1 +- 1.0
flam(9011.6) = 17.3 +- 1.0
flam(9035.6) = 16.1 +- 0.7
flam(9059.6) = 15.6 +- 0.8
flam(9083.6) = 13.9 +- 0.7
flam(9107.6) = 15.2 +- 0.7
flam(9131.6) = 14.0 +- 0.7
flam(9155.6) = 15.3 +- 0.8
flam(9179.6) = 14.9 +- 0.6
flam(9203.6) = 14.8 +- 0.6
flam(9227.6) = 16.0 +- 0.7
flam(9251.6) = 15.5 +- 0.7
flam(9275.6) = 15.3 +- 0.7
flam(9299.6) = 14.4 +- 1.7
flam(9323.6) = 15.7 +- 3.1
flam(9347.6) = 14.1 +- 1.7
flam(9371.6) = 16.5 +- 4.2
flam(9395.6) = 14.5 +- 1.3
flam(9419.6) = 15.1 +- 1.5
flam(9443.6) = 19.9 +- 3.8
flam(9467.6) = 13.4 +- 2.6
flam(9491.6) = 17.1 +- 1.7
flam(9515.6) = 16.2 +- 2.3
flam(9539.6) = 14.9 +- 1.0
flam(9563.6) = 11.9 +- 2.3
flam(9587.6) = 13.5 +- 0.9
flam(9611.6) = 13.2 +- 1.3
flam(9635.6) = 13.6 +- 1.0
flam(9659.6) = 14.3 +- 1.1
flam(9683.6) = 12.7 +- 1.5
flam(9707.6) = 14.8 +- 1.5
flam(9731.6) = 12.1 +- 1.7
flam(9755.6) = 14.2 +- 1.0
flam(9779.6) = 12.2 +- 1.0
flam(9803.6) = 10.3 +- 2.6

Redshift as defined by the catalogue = 0.370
